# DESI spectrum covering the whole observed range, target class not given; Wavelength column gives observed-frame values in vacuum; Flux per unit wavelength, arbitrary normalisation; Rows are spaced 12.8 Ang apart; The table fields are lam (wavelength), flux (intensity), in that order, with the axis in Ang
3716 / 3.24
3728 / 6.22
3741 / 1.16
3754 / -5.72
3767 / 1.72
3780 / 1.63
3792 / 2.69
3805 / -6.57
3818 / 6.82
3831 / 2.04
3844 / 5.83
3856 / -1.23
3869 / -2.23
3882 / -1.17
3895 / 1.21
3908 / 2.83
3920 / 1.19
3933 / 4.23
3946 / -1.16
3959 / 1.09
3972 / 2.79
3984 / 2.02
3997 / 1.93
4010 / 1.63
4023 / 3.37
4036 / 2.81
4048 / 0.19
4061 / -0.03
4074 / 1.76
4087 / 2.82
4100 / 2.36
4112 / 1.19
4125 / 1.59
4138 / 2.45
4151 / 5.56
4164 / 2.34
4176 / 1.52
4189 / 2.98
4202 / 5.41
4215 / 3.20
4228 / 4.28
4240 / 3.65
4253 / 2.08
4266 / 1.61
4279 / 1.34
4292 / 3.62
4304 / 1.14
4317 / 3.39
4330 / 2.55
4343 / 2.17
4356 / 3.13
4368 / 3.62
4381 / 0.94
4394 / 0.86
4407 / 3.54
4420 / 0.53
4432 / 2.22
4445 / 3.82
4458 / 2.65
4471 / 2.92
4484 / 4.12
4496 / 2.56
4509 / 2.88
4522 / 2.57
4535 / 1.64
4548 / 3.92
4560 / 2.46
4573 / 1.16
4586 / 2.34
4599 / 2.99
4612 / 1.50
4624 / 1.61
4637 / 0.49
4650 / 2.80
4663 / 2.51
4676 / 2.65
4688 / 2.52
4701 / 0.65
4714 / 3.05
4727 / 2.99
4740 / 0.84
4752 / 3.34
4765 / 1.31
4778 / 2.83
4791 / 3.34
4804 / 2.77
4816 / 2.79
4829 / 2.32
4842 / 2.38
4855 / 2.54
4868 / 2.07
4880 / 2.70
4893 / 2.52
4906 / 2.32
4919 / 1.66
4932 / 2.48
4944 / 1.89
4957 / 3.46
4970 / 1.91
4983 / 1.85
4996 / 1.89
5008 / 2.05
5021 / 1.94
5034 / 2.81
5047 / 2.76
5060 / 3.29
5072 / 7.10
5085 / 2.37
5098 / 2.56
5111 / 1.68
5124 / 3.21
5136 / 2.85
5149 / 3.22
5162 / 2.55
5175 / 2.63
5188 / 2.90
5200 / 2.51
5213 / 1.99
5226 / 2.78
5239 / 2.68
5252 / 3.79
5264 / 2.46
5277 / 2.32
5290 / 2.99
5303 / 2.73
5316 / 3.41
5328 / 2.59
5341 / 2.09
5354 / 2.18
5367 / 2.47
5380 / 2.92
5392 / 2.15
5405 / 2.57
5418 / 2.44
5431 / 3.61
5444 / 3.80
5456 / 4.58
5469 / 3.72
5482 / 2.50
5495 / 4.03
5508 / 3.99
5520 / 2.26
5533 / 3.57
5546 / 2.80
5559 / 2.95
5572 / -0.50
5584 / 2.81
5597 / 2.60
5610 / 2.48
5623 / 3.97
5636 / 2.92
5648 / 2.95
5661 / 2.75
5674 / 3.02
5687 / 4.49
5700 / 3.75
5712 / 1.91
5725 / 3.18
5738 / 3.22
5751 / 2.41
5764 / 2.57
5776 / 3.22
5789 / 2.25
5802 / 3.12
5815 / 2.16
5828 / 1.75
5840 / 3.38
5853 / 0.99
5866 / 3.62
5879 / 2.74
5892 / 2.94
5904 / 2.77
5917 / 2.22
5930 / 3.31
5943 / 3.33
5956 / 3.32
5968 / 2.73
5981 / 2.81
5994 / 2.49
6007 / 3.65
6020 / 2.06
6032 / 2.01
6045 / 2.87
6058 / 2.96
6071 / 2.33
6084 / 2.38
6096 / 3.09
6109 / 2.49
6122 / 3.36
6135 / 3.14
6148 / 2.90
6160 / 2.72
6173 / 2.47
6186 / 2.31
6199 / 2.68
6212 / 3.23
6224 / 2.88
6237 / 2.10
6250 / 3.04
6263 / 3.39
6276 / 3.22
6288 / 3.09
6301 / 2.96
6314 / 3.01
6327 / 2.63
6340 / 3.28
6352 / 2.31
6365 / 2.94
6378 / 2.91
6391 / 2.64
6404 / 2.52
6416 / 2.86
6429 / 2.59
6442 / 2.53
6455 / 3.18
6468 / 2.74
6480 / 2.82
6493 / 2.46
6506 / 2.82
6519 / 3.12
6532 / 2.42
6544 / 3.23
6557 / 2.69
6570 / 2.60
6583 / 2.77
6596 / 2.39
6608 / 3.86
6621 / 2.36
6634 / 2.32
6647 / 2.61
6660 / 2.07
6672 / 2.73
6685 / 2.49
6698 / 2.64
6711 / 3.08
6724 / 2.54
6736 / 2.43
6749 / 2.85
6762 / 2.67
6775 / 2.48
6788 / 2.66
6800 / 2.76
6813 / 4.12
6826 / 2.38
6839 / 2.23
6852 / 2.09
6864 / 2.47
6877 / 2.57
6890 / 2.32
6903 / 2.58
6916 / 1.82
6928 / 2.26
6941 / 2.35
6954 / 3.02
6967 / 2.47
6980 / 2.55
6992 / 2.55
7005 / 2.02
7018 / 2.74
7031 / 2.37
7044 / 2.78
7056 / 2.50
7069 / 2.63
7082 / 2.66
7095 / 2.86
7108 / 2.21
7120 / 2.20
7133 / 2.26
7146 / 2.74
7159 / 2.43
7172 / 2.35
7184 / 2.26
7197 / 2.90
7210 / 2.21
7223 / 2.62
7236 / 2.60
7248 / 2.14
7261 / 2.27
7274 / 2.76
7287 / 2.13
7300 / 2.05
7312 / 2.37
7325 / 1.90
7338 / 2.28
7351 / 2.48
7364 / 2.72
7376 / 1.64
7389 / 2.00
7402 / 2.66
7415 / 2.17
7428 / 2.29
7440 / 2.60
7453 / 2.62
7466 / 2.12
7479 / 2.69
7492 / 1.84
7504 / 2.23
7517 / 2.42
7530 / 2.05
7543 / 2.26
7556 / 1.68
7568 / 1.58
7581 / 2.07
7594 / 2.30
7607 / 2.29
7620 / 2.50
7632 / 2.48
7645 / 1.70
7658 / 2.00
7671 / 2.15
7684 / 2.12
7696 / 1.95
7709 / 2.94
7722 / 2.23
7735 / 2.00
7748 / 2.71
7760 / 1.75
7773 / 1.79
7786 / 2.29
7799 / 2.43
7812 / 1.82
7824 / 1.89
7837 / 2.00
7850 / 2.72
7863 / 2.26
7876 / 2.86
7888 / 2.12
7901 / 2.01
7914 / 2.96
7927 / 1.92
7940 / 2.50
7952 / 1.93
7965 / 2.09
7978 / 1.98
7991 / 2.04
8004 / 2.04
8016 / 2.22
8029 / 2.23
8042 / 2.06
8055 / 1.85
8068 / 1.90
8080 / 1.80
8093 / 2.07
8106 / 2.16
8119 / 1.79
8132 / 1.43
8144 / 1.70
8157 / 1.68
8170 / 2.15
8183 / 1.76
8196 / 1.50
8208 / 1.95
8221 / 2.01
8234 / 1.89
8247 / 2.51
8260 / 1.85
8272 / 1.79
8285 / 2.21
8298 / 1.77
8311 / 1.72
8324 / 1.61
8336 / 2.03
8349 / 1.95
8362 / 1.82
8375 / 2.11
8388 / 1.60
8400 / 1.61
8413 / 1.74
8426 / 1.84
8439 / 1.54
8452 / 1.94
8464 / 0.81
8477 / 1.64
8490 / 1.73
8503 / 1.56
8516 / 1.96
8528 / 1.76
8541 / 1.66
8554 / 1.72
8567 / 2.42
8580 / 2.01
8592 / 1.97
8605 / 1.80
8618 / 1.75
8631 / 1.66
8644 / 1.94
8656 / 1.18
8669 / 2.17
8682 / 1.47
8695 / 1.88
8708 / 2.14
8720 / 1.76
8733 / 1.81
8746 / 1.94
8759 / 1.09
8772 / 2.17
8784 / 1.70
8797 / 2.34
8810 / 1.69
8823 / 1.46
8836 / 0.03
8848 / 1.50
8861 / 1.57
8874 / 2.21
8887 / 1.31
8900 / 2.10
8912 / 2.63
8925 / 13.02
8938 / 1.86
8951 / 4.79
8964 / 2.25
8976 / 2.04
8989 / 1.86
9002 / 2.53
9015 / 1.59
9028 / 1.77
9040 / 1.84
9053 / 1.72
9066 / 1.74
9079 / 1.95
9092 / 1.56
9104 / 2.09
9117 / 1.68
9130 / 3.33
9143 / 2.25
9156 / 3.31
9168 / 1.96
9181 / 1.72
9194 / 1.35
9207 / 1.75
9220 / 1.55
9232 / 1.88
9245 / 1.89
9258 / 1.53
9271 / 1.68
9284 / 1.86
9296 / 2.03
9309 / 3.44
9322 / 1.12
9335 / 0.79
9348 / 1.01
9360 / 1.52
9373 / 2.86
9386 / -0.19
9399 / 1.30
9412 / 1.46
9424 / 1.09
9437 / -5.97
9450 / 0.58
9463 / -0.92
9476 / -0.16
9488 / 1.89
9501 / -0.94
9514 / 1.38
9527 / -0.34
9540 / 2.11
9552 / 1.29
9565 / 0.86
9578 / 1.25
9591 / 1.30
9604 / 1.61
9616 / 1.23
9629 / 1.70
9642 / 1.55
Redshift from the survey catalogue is 0.36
